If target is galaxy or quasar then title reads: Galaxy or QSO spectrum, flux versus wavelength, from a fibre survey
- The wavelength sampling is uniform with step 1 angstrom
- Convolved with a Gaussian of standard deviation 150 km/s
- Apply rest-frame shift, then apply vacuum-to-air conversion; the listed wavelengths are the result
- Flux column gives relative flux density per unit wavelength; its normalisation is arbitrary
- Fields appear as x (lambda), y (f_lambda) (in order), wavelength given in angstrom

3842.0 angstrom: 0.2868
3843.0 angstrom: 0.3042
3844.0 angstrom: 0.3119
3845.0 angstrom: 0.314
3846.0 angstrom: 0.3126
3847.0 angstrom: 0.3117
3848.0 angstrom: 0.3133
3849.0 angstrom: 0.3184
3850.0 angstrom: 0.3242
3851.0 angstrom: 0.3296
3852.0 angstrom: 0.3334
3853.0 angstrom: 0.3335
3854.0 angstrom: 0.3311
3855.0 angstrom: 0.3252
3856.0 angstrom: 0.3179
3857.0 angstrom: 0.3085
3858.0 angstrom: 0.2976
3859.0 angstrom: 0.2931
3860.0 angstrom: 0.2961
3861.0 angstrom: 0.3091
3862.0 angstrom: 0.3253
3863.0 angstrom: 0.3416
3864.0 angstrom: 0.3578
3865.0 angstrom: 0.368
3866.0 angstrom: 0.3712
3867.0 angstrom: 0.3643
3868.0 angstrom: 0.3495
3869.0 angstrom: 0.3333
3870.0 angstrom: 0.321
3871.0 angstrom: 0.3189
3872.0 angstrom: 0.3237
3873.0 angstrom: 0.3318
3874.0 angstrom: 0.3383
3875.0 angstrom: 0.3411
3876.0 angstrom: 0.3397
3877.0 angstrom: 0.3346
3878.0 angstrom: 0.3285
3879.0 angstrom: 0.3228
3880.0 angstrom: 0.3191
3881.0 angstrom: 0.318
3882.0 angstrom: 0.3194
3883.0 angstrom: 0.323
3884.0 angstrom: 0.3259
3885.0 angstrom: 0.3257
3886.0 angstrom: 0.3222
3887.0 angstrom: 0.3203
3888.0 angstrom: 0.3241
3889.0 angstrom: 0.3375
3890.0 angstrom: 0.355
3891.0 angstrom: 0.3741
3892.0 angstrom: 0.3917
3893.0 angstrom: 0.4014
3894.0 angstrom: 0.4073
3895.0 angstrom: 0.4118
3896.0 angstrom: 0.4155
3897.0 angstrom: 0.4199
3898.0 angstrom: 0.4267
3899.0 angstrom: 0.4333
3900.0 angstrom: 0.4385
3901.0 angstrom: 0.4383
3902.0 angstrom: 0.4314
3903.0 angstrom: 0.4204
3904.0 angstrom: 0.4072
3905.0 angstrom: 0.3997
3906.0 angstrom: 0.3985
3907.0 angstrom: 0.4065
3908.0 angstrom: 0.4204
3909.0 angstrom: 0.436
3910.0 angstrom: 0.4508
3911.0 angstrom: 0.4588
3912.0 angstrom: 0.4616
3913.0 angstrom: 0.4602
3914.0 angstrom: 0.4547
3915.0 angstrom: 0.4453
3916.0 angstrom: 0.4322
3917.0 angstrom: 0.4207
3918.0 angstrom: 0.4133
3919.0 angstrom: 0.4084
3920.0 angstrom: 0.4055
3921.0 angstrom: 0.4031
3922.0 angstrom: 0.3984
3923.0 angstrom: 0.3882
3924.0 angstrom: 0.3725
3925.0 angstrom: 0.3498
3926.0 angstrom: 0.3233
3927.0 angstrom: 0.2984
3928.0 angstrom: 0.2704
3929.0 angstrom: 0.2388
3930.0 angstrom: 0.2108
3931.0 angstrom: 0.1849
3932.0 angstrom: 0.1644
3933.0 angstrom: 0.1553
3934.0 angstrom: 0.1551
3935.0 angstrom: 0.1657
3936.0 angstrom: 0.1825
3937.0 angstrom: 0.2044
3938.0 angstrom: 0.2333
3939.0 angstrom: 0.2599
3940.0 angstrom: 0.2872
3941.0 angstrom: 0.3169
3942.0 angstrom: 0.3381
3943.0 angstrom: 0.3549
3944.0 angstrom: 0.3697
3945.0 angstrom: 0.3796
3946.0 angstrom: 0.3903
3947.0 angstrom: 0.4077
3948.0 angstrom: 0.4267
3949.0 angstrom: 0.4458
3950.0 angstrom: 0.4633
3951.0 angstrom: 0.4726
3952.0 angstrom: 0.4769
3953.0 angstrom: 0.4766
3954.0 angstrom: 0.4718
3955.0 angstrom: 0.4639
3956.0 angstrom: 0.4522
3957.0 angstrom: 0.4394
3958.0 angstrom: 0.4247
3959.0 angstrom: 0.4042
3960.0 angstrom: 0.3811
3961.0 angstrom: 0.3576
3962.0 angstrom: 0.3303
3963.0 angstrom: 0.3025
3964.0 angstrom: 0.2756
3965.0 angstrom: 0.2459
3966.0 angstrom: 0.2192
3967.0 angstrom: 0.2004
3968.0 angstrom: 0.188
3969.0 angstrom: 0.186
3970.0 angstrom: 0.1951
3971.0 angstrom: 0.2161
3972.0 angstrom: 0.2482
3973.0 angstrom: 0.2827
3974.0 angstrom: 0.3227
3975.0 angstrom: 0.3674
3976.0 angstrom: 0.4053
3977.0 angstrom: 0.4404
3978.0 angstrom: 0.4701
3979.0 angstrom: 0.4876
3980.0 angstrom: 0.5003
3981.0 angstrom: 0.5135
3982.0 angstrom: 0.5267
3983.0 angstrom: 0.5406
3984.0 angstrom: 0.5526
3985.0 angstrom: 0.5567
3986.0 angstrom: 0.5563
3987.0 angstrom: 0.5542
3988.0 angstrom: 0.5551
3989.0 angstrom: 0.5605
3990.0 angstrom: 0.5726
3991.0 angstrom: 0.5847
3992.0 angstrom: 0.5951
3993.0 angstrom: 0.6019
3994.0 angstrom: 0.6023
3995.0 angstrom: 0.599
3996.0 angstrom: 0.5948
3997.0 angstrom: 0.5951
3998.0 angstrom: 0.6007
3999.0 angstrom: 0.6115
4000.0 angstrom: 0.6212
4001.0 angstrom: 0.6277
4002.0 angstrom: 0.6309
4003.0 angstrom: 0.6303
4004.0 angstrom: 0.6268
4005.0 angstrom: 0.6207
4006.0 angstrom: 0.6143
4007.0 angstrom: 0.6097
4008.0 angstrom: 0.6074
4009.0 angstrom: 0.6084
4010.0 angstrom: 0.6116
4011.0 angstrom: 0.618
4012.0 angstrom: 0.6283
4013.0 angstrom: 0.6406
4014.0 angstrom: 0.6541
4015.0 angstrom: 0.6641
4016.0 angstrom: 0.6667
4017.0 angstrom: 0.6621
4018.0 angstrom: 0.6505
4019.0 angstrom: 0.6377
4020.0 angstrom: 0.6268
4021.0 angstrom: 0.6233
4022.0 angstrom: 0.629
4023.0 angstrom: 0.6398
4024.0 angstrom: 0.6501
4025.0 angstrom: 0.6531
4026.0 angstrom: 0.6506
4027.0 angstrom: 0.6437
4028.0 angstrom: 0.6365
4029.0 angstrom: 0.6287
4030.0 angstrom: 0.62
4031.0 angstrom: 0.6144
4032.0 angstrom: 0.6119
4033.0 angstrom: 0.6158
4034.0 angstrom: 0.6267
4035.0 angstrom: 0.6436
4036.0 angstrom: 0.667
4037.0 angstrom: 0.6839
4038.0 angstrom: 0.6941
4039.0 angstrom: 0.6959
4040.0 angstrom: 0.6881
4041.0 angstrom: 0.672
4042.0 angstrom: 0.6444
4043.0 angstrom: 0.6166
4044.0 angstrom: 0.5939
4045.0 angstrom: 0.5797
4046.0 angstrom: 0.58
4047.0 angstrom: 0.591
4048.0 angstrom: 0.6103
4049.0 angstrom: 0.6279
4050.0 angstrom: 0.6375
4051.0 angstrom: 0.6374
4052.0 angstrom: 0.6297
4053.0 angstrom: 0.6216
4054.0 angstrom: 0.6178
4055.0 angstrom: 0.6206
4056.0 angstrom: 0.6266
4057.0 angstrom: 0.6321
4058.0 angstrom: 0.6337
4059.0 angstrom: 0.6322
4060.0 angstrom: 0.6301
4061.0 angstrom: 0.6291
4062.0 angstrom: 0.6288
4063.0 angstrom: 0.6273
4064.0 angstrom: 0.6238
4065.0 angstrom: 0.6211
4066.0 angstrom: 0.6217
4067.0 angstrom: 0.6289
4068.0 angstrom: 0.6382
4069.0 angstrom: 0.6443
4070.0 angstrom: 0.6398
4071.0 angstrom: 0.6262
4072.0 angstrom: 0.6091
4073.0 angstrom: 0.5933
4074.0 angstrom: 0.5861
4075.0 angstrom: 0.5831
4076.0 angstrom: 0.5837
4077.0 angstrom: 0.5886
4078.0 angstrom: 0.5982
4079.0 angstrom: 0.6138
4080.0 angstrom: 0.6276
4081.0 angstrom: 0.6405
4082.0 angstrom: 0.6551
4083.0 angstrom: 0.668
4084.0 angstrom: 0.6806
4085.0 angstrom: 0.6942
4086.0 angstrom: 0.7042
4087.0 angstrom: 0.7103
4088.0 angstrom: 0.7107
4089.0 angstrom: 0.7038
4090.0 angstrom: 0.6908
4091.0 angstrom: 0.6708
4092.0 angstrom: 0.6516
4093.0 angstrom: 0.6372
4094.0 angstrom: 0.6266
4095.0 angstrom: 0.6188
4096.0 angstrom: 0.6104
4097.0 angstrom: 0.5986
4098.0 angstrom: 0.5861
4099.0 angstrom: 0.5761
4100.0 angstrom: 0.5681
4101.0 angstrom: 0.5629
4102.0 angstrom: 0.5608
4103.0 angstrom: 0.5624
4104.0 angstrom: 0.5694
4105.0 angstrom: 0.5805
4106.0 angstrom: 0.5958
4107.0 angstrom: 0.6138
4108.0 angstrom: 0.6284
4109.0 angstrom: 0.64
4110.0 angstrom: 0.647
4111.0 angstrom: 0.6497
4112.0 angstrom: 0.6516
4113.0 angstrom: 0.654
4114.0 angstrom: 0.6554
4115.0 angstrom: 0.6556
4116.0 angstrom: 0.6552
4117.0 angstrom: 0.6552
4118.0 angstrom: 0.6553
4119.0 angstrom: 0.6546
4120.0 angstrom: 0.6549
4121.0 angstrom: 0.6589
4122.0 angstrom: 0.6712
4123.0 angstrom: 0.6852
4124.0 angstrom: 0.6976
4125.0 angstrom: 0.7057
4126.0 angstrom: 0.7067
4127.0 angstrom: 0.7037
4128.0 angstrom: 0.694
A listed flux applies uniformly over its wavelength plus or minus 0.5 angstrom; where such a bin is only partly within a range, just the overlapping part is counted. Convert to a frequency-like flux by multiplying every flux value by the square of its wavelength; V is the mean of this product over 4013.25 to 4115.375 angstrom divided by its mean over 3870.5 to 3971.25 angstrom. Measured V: 1.9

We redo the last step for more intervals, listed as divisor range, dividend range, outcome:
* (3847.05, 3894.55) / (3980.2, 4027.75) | 1.95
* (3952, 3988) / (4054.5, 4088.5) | 1.70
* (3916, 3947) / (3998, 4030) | 2.16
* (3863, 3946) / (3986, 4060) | 1.89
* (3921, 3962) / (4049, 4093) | 2.00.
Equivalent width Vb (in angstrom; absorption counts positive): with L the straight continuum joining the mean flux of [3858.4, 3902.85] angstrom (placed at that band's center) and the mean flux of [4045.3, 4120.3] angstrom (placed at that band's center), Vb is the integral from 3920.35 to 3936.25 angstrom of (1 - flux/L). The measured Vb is 5.6 angstrom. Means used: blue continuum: 0.355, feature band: 0.269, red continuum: 0.628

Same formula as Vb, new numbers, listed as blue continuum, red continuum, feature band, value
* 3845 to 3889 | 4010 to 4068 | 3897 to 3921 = -1.59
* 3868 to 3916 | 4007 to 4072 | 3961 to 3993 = 7.43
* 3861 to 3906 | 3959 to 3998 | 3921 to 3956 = 6.37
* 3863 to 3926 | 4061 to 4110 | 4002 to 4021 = -3.63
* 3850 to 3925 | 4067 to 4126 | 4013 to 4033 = -3.59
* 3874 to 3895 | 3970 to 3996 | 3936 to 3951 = 2.88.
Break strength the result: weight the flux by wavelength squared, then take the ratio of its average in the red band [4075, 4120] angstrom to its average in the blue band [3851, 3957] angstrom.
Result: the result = 1.95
